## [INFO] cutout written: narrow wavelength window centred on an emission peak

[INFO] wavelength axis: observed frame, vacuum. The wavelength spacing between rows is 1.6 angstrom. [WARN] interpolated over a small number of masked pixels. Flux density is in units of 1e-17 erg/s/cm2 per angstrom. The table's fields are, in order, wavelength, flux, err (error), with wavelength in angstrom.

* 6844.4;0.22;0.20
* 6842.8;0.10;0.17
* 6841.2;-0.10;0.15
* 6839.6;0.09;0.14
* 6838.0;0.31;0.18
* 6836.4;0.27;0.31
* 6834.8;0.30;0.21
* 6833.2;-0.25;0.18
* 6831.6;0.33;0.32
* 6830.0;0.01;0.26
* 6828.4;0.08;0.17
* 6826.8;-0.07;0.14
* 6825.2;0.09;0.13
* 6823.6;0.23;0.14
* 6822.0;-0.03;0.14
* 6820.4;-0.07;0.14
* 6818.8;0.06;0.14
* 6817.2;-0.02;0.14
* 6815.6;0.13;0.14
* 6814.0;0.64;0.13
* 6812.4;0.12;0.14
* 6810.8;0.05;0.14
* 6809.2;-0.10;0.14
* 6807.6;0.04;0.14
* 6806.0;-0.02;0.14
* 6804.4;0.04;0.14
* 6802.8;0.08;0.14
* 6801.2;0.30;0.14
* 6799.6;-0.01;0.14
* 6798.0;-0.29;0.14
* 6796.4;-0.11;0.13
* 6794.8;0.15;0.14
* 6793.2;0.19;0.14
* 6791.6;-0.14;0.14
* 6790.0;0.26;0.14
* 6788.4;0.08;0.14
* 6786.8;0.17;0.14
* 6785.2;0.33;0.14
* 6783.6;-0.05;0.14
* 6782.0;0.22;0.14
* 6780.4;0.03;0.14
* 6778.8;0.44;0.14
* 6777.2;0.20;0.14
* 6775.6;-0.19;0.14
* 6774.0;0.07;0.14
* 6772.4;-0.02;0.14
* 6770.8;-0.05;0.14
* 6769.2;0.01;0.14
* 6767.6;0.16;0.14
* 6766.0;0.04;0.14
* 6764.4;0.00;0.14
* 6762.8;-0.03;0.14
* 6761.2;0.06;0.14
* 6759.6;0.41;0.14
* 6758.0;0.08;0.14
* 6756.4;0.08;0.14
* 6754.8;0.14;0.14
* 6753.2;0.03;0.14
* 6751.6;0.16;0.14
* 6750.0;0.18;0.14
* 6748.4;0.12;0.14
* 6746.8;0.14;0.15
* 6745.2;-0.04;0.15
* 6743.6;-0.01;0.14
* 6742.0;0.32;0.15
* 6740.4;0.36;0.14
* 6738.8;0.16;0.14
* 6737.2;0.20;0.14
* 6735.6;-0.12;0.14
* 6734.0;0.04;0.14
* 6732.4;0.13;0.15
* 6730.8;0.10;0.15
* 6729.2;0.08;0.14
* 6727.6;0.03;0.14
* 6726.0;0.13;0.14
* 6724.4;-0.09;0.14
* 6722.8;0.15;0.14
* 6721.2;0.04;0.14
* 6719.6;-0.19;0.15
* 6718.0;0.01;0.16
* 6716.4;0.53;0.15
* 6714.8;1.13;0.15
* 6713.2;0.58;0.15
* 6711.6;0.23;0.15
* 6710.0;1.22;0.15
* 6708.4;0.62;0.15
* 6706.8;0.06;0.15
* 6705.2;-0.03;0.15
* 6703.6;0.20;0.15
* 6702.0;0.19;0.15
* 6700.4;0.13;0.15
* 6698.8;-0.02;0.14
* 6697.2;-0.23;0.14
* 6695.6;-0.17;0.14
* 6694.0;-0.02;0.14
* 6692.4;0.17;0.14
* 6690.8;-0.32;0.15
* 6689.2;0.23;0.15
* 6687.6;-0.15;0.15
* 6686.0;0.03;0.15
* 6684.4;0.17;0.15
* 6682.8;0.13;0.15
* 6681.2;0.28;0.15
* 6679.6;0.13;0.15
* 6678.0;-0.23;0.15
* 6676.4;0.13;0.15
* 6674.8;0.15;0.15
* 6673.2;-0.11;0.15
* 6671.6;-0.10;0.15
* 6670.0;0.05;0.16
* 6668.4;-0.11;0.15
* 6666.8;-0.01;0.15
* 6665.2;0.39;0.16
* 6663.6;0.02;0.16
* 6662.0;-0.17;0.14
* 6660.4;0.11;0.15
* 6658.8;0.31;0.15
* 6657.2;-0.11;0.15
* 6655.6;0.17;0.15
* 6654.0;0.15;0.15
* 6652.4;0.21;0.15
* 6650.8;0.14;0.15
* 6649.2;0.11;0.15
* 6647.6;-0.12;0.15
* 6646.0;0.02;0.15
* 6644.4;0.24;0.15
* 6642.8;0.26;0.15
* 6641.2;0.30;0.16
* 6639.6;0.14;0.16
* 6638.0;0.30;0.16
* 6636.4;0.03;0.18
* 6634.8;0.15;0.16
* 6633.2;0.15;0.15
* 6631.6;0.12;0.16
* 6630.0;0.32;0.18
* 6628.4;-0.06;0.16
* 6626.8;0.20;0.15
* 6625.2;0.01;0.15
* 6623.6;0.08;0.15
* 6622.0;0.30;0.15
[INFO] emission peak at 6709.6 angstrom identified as [O II] 3727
